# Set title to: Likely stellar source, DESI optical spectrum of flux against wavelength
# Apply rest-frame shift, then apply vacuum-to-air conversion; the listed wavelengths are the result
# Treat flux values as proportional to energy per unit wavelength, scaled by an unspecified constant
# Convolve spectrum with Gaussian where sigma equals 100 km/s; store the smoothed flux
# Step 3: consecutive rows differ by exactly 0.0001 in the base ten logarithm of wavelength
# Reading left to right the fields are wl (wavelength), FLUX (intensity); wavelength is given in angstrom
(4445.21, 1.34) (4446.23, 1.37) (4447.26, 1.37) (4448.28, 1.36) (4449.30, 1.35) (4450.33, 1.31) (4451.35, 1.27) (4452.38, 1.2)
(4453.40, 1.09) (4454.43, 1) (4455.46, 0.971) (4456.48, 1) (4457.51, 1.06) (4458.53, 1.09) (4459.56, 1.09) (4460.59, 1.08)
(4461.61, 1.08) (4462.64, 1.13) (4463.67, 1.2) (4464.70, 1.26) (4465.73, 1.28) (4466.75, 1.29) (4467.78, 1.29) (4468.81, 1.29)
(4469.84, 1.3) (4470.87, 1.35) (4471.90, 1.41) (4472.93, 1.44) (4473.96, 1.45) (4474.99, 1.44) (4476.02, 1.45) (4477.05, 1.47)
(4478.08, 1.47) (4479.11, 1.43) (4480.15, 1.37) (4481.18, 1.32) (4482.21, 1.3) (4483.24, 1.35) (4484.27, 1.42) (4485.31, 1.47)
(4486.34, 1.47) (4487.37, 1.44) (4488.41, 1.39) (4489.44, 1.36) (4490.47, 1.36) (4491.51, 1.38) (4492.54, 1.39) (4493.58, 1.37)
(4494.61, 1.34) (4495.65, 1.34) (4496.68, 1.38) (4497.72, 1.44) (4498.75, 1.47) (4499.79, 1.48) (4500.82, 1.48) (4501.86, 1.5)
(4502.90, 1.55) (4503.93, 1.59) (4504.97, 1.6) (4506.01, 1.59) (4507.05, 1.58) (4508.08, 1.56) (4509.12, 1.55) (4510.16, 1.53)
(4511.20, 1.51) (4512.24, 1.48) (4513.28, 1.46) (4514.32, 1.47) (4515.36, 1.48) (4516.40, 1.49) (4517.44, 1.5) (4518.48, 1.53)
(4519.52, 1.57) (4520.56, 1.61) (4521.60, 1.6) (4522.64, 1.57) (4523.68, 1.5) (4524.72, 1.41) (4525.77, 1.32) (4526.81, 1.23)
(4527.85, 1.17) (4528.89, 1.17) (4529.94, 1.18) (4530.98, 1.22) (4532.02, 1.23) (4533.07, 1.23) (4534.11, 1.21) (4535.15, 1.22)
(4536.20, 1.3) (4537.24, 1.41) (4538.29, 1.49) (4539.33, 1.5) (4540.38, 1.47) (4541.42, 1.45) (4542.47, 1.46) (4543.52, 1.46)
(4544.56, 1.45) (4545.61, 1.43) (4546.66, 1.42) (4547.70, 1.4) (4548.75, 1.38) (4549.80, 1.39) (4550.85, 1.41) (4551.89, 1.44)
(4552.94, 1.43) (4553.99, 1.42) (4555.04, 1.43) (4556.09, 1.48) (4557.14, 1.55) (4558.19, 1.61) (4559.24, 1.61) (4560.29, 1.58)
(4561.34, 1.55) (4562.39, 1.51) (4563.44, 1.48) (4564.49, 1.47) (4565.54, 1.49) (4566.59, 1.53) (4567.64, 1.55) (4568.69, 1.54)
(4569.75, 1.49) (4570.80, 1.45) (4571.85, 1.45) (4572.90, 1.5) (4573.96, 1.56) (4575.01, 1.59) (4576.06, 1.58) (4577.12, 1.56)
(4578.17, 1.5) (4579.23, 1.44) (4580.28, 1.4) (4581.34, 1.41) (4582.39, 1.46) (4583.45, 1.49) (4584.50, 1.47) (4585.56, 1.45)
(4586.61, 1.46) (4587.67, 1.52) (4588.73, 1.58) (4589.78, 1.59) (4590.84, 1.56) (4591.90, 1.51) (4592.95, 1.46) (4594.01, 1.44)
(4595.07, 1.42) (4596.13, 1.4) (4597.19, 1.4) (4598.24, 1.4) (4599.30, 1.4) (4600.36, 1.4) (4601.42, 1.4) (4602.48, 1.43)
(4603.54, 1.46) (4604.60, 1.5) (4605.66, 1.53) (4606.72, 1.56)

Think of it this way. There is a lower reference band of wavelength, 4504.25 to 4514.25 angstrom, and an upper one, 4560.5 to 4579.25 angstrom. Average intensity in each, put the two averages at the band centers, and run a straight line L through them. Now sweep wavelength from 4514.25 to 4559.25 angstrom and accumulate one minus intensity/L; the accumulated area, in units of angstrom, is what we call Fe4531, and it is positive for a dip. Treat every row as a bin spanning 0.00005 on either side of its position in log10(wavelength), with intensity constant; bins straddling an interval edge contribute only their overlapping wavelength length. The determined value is 3.4 angstrom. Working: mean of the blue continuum 1.54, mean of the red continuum 1.52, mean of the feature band 1.41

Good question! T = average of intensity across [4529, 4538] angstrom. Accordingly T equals 1.25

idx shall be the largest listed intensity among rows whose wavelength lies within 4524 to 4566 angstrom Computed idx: 1.61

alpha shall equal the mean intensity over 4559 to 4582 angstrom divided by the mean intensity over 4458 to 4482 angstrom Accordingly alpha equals 1.16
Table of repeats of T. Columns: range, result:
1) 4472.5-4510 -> 1.45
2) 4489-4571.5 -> 1.45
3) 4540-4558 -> 1.44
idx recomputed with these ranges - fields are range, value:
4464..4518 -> 1.6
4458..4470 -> 1.3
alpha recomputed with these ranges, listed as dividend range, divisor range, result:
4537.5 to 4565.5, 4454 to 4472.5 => 1.25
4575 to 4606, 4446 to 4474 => 1.20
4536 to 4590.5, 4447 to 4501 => 1.13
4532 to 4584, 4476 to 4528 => 1.00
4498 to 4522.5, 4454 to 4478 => 1.23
